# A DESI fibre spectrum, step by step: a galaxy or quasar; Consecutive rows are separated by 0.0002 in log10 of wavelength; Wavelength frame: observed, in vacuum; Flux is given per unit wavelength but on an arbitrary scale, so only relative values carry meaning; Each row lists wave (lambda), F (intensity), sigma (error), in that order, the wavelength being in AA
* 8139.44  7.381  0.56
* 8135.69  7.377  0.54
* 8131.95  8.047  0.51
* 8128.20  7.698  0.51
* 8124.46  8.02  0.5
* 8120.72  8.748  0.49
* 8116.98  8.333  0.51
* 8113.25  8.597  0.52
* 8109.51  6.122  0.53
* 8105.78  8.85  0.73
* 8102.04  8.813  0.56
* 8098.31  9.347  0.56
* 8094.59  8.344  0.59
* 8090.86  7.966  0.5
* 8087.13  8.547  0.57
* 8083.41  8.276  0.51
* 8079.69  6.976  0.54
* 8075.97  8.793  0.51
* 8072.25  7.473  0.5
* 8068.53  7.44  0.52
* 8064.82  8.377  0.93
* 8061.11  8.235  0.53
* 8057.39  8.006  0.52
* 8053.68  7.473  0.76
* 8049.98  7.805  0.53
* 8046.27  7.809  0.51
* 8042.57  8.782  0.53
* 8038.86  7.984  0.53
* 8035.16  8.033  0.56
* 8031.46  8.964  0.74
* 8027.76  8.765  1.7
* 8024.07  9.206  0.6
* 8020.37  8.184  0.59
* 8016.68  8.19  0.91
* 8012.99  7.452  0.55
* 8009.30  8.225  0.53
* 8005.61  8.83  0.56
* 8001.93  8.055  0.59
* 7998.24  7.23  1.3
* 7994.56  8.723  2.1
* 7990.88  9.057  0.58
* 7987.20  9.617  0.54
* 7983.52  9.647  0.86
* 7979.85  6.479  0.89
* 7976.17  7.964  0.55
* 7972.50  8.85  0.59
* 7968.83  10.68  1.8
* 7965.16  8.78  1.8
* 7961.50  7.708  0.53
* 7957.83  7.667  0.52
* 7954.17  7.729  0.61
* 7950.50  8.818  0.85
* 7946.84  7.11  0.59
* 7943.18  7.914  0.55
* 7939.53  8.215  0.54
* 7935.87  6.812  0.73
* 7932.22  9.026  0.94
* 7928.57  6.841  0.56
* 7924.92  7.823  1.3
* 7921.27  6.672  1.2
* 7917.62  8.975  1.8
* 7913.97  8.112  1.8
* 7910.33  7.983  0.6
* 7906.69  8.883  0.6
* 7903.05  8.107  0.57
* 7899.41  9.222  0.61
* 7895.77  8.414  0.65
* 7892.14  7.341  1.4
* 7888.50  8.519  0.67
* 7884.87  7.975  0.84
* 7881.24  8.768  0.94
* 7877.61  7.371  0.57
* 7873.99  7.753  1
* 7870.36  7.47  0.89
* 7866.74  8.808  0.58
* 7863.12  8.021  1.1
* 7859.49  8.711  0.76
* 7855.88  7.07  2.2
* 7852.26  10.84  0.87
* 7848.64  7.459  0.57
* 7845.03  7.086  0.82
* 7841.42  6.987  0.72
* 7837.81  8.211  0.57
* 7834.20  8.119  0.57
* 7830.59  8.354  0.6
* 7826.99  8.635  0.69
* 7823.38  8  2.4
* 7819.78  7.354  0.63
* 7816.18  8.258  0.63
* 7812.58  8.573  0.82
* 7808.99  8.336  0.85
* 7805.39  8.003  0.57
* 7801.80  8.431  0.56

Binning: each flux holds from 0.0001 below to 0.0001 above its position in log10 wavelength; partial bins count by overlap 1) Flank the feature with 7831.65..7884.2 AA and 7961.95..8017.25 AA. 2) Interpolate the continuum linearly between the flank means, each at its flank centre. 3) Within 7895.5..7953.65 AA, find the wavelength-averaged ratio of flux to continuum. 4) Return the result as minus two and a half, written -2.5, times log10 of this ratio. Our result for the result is 0.03 mag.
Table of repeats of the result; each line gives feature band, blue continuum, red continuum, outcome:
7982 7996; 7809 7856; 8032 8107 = -0.14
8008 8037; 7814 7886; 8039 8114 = -0.04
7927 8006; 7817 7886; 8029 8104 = -0.02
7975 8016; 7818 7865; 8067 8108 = -0.02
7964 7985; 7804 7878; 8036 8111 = -0.08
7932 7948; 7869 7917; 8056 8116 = 0.06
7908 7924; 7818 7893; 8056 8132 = 0.02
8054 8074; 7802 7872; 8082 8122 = 0.06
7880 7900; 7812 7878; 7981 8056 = -0.02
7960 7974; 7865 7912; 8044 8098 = -0.12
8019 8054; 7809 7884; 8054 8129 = -0.03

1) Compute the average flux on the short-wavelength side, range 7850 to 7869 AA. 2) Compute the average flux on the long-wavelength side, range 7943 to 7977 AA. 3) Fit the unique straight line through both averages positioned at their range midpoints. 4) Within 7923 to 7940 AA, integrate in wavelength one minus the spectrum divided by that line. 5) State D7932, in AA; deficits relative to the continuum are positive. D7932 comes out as 1.47 AA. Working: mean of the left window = 8.63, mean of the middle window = 7.7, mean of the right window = 8.35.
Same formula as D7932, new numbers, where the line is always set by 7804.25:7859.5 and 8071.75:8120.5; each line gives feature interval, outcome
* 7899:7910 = -0.6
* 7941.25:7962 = 0.8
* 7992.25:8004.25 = 0.2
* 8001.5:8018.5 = 0.1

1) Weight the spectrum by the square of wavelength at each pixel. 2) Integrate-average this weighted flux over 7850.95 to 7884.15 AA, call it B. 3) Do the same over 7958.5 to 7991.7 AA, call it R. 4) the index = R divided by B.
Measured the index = 1.1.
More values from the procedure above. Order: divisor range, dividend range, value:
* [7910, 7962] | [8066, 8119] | 1.08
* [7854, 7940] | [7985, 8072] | 1.06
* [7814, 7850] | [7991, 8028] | 1.11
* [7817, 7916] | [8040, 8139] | 1.05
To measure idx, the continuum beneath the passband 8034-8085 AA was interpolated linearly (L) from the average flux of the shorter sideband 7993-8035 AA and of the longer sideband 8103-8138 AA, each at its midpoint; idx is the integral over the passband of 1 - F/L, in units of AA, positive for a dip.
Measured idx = 1.4 AA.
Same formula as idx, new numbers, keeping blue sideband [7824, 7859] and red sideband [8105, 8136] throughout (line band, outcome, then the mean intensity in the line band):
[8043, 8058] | 0.3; 7.85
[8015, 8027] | -0.8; 8.56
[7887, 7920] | -1.2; 8.36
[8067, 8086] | 0.4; 7.83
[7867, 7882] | 0.4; 7.88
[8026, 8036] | -0.8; 8.64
